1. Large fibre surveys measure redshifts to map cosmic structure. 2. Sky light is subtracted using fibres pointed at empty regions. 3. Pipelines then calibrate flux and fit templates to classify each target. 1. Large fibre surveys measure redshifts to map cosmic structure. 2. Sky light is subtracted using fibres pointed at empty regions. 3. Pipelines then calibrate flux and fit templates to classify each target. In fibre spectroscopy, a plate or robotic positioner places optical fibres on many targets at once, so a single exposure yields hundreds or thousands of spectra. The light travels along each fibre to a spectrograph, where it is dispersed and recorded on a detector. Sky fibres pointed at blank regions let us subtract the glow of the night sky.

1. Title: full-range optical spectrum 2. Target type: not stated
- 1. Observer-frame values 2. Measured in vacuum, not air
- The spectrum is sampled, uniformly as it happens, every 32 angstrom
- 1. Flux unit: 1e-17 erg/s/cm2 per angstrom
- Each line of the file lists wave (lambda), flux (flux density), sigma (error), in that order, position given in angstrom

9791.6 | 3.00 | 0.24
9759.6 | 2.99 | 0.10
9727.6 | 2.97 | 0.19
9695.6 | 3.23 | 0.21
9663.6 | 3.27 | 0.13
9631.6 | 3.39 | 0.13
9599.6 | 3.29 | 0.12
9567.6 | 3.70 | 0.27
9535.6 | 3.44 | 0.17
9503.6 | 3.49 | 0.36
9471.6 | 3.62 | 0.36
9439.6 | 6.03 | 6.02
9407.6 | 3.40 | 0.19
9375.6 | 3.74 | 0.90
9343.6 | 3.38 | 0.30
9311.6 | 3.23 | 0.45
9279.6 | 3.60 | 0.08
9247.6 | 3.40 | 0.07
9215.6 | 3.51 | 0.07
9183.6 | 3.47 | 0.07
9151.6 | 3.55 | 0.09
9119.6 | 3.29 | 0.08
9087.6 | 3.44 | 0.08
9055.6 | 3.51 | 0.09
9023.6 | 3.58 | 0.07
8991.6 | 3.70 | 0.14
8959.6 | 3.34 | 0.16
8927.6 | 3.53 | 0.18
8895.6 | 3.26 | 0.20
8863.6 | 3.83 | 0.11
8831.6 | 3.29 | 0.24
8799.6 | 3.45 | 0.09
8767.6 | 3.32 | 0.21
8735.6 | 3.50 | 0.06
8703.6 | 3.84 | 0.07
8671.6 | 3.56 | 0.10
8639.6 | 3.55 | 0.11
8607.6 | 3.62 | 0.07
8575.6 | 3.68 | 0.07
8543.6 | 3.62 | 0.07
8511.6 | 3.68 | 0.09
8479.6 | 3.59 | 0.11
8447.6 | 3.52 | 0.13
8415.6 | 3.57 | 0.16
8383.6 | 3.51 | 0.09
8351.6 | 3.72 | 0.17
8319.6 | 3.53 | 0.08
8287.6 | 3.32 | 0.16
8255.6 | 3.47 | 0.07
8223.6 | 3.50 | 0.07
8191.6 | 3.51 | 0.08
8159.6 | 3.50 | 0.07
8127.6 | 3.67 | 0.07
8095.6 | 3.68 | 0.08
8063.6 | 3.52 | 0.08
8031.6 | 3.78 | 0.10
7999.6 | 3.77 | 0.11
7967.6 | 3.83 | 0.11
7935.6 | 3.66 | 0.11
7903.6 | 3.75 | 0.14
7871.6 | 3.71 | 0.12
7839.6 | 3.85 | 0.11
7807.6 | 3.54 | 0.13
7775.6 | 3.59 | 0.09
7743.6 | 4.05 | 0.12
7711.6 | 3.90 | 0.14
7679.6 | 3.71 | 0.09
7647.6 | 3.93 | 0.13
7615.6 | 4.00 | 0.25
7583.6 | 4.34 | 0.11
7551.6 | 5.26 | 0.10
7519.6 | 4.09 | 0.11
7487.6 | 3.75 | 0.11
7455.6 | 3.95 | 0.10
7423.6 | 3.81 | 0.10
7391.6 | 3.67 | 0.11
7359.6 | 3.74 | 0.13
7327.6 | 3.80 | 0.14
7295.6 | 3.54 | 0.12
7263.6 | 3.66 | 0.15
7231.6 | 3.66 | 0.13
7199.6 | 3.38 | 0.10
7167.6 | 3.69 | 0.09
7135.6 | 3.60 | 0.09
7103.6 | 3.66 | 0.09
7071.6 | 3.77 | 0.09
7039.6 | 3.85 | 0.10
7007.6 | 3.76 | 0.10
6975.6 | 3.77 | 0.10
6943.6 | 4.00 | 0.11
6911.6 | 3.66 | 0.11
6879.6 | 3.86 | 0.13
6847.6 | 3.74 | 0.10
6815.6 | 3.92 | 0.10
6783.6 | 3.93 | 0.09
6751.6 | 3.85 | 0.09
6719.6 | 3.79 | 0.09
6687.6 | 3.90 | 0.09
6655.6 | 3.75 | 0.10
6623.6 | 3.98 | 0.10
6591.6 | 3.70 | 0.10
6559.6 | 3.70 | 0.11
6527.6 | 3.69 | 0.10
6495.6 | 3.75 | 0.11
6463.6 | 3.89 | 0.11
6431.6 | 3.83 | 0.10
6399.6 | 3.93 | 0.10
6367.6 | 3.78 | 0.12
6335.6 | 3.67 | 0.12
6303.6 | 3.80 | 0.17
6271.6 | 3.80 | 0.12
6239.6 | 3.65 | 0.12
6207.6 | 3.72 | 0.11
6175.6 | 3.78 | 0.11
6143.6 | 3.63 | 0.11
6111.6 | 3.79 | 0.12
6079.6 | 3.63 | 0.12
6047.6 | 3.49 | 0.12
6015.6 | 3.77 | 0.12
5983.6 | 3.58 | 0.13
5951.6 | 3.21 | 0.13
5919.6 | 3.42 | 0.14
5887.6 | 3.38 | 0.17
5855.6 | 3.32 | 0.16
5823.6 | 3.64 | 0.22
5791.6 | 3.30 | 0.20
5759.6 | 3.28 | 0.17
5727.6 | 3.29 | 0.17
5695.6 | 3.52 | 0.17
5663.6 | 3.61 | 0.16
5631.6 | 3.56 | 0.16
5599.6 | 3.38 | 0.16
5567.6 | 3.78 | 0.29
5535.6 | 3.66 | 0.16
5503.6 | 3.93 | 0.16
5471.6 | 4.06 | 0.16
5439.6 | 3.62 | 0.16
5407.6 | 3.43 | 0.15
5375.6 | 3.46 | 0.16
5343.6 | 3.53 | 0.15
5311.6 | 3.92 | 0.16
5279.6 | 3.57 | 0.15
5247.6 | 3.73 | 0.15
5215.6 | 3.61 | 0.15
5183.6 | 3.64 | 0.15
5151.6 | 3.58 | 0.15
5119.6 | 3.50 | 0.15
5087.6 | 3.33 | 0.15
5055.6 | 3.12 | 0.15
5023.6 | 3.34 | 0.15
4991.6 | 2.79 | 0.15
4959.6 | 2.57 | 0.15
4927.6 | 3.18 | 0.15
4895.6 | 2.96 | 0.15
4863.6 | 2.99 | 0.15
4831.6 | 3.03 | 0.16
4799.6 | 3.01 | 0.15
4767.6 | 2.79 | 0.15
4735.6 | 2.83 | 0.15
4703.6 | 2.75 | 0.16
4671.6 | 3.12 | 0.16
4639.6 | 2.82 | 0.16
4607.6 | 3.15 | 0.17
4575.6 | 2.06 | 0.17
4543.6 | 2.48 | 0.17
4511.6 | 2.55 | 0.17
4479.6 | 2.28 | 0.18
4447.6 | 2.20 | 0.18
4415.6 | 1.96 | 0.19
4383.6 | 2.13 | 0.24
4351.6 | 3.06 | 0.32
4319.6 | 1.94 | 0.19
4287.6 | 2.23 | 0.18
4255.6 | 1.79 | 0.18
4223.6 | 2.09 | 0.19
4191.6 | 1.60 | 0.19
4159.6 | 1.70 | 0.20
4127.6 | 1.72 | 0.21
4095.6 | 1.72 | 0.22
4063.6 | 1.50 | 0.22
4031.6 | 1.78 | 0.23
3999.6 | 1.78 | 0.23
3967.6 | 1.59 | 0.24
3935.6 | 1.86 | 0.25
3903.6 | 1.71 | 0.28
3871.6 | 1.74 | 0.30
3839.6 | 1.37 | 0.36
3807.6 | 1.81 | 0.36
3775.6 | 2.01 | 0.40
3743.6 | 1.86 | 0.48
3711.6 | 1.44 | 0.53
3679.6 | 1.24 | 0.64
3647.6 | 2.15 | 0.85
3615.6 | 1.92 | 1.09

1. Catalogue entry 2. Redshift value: 0.150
